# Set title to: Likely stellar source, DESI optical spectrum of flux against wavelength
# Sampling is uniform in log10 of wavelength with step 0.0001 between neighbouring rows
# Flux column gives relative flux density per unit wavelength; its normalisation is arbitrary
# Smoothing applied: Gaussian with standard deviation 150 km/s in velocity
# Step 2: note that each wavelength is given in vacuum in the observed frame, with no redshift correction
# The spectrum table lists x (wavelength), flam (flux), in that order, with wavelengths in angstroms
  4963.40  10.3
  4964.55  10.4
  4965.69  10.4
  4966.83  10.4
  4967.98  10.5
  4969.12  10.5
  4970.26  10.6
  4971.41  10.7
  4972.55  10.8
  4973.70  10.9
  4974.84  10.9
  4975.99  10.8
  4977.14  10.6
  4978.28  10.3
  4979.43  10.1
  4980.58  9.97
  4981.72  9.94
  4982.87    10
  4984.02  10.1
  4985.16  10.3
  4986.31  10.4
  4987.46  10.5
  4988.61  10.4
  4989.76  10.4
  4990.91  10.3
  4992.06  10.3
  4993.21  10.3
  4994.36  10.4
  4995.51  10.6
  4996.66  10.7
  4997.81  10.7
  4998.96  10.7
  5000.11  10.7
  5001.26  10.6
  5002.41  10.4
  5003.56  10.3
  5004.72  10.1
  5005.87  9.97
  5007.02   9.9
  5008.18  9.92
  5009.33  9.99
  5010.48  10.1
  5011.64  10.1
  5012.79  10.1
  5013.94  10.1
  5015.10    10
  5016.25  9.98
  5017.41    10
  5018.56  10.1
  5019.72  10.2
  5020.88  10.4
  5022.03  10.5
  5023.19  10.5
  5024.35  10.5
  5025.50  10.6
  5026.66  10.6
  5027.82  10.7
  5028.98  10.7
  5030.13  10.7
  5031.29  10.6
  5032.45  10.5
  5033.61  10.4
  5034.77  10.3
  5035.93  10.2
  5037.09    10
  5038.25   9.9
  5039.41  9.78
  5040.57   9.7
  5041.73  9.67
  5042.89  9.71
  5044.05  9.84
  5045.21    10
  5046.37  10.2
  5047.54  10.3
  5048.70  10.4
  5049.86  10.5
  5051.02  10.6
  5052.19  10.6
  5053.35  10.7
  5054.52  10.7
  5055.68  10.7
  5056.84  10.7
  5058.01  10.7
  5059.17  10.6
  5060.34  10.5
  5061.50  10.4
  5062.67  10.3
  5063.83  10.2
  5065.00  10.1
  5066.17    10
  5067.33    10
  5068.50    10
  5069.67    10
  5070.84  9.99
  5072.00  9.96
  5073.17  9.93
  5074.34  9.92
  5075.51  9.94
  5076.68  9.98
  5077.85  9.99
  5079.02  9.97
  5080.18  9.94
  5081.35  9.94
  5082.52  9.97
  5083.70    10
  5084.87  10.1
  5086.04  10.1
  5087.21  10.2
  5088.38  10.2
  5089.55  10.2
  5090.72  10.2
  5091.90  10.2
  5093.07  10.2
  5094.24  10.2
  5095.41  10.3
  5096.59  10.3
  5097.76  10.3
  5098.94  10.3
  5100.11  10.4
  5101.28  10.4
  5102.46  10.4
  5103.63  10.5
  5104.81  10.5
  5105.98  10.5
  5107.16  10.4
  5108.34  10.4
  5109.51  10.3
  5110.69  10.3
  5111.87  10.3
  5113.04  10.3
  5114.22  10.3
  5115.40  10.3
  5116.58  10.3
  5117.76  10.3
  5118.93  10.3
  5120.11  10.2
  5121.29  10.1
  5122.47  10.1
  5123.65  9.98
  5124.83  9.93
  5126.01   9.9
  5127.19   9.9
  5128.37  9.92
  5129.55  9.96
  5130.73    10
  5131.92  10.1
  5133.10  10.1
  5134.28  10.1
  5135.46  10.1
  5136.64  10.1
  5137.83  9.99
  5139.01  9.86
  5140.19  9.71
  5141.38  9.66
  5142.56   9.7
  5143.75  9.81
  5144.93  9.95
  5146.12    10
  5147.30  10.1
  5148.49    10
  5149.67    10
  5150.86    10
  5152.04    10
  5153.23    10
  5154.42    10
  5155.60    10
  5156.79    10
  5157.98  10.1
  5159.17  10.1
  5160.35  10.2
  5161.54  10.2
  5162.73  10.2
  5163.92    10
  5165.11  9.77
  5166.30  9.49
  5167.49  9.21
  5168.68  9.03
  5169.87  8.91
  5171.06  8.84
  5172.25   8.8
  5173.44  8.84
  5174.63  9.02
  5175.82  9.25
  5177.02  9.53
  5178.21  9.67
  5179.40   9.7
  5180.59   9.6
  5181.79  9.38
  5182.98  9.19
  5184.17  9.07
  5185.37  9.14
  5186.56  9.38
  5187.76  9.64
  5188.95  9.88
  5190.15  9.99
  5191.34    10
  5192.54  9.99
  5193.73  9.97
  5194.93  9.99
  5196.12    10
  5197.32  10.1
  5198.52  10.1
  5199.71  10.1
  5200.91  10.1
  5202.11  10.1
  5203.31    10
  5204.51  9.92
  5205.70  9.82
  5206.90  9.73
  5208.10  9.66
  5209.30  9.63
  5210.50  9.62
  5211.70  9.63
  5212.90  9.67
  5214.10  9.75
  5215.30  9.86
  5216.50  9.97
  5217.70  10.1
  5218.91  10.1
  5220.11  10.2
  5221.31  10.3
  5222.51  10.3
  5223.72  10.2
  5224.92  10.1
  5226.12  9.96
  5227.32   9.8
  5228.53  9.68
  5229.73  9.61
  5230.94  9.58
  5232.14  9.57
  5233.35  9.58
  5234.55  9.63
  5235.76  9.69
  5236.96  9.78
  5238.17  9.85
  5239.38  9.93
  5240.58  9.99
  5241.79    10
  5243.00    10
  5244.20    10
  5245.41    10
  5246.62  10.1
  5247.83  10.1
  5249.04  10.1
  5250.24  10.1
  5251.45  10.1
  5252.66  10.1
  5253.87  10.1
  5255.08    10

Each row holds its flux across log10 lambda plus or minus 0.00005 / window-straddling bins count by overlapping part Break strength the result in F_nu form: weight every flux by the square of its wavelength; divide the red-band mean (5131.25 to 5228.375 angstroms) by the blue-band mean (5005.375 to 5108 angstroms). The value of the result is 1.01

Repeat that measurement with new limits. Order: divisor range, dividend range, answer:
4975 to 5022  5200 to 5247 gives 1.05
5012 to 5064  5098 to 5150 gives 1.02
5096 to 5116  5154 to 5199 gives 0.96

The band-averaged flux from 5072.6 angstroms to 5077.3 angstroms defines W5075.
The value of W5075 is 9.93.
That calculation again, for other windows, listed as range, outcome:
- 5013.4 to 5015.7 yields 10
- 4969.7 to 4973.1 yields 10.7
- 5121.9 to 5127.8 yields 9.96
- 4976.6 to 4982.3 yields 10.2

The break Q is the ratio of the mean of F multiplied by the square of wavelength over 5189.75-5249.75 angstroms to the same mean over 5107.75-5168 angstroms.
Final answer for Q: 1.02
